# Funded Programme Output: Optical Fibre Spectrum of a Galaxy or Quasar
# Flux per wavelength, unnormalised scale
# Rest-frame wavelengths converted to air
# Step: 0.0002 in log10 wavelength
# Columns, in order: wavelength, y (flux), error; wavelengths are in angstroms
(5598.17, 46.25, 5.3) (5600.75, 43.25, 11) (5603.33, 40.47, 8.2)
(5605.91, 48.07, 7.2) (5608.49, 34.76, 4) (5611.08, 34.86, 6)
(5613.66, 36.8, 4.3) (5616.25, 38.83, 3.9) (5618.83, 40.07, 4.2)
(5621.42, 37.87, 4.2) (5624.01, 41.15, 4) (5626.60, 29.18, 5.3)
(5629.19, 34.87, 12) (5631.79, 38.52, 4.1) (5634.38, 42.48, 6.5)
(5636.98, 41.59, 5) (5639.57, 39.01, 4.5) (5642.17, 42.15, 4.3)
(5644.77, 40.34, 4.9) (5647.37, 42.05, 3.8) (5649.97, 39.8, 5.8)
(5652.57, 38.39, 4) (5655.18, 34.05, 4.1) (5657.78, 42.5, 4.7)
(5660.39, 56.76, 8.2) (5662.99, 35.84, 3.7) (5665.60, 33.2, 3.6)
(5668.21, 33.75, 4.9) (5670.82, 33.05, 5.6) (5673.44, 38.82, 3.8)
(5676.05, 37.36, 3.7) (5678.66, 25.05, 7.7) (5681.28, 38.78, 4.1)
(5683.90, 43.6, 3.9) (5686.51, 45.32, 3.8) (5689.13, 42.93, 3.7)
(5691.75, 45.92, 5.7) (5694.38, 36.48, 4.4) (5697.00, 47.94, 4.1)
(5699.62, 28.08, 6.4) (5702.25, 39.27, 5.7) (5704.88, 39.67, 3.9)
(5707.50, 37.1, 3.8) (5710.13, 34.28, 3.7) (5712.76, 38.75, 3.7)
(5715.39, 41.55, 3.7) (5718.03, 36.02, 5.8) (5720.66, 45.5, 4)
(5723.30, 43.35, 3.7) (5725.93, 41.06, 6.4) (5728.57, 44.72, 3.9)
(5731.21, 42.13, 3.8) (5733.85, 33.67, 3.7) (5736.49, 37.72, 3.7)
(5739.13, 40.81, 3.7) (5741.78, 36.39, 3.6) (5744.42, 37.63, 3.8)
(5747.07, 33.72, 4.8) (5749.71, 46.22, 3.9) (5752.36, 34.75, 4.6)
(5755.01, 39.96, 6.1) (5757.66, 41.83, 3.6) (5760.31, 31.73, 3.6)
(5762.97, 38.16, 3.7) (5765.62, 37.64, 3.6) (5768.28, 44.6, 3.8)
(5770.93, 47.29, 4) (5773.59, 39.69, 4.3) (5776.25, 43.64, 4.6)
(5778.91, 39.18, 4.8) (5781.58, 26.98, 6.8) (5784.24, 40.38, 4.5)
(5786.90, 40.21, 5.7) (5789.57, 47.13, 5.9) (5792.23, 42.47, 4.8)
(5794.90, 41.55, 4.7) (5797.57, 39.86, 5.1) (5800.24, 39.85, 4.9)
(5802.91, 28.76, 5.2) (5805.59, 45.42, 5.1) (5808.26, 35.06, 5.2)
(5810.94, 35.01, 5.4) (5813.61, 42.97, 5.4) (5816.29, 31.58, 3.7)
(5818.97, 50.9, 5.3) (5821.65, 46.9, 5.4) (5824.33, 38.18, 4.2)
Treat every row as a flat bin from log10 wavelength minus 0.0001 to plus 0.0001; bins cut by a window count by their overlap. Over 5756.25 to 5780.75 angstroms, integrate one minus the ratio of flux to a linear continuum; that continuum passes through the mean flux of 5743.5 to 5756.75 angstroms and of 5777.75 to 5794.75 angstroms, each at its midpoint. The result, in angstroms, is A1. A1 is -0.7 angstroms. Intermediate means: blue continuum 38.6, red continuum 39.5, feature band 40.1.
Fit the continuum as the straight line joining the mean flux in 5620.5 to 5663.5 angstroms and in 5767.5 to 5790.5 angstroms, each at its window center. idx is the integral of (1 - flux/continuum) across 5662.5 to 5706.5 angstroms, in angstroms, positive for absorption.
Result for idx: 2.4 angstroms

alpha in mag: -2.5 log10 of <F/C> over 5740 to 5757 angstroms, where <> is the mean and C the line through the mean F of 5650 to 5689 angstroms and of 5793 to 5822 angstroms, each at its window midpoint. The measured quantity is 0.02 mag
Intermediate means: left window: 38.5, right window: 39.6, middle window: 38.3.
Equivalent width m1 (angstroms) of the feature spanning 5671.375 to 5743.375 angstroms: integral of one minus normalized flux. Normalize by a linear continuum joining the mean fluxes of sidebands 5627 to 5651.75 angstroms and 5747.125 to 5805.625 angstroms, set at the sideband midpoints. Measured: 0.7 angstroms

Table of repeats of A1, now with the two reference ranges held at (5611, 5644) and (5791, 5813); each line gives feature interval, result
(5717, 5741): -1.2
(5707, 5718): 0.2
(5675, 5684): 0.8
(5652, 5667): -0.7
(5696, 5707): 0.0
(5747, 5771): -0.6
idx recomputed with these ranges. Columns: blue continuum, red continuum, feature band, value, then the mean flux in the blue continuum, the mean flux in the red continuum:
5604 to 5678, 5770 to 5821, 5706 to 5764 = 0.7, 38.7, 39.9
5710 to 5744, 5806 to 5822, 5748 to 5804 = 0.7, 39.8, 40.3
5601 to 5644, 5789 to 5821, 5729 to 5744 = 0.4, 38.9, 40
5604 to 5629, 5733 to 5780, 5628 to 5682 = -0.4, 37.9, 39.2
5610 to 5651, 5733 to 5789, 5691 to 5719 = 0.2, 38.7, 38.8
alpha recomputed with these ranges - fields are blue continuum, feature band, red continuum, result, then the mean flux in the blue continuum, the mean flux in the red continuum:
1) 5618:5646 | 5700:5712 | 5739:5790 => 0.06 mag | 38.8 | 39.2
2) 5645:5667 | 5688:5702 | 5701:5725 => -0.01 mag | 40.3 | 39.5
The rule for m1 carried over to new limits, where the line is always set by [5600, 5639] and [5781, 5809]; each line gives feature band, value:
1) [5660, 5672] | 0.54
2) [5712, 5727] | -0.79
